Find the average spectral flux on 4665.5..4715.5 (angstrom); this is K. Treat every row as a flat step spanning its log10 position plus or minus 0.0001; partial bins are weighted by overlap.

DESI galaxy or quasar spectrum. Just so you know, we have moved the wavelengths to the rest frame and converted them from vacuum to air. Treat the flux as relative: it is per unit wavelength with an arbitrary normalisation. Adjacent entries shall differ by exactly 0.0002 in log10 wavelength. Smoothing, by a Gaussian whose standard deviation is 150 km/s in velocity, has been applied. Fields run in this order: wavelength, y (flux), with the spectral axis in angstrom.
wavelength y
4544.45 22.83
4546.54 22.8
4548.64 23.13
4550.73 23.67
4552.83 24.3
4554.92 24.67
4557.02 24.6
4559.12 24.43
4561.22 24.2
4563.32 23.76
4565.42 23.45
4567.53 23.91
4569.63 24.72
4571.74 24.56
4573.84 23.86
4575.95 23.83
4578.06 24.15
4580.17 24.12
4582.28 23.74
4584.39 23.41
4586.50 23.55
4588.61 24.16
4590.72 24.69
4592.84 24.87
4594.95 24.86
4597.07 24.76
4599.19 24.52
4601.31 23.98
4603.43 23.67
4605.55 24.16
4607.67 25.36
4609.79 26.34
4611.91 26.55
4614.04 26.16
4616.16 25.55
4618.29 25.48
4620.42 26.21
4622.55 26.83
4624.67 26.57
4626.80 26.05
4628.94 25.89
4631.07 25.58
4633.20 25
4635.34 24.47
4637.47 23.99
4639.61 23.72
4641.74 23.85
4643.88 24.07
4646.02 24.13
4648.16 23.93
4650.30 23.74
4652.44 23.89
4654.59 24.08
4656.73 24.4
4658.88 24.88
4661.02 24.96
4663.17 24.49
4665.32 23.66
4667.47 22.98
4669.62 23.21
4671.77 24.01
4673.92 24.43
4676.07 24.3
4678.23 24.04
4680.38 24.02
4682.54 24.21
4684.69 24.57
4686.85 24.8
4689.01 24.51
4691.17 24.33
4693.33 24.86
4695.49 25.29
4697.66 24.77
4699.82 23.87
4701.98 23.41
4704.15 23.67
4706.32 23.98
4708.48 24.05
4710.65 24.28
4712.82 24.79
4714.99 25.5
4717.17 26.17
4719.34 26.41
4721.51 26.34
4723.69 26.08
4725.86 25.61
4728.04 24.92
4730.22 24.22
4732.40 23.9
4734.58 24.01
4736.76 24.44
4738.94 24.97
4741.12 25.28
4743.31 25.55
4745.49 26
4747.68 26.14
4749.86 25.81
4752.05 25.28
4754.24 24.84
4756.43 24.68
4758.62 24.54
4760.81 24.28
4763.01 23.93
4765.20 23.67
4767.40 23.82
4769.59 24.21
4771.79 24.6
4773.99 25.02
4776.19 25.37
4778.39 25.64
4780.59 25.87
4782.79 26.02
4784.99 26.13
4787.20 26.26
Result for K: 24.2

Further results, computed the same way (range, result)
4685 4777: 24.8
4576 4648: 24.8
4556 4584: 24.1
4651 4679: 24.1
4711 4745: 25.2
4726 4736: 24.4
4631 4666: 24.3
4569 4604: 24.2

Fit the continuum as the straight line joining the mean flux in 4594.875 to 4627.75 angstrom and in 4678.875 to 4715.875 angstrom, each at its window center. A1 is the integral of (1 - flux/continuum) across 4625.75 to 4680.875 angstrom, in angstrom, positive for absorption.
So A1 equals 1.42 angstrom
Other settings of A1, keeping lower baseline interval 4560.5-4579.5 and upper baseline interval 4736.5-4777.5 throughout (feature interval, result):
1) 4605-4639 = -1.91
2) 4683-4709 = 0.27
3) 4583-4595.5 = -0.05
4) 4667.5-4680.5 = 0.31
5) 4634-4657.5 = 0.33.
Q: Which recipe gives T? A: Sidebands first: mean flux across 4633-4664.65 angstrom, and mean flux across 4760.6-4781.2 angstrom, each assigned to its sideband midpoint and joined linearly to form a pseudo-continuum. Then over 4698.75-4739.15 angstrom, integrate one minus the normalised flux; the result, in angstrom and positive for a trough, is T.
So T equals -0.5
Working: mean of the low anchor 24.2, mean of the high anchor 24.6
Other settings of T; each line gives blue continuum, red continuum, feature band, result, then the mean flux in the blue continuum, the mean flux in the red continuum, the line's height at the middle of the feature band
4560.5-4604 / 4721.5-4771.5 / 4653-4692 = 0.51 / 24.1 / 24.9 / 24.5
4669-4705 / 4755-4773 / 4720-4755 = -1.43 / 24.3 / 24.2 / 24.2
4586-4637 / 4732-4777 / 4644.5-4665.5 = 0.72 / 25.2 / 24.8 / 25.1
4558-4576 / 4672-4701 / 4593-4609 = -0.22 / 24.1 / 24.5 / 24.2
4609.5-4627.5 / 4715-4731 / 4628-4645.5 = 1.05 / 26.2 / 25.7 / 26.1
